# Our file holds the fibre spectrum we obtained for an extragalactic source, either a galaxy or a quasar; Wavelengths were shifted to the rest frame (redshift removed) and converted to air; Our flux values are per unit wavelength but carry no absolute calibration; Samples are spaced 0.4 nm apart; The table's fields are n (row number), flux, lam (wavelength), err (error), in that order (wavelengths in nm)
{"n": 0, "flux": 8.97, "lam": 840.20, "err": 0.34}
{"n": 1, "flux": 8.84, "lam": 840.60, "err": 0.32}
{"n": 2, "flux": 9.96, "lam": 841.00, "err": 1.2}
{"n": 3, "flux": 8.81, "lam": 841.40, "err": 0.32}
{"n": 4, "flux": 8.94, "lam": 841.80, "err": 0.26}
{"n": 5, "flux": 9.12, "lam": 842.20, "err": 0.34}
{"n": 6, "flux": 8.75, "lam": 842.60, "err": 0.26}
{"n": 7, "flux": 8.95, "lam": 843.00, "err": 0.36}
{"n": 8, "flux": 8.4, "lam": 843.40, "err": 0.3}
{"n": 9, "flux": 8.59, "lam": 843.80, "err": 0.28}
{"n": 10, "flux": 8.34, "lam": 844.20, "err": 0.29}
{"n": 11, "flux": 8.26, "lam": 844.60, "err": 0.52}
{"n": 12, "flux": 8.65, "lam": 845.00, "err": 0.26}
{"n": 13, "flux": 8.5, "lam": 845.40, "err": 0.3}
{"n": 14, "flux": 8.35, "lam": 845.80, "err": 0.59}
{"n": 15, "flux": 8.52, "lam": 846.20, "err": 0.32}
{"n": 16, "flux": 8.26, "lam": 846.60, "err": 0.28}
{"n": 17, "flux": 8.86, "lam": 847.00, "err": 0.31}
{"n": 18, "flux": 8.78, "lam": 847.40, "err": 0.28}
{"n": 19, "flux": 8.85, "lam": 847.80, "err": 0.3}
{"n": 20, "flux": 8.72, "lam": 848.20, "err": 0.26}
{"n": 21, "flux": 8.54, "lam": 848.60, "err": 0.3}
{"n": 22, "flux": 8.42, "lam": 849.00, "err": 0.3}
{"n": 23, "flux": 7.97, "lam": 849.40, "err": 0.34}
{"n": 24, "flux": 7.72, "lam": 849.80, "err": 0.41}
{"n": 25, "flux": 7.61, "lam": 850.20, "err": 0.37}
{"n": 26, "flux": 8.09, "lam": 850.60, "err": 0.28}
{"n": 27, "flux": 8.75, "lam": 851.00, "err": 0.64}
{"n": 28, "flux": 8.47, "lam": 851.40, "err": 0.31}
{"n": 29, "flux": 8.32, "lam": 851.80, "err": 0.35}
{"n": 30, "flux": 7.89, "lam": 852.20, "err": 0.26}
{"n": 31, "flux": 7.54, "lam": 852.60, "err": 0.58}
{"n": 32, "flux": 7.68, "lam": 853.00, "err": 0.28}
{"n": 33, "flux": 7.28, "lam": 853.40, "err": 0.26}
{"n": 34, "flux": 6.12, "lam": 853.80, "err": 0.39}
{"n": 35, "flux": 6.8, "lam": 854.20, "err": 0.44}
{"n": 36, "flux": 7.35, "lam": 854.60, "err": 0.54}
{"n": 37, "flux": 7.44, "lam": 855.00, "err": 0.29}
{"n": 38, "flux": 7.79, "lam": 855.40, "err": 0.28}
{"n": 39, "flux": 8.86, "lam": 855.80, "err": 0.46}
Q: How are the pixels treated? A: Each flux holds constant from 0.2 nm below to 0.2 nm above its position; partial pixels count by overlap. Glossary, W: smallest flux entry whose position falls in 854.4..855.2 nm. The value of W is 7.35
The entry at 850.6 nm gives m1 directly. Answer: 8.09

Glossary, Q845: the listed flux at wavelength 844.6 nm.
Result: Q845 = 8.26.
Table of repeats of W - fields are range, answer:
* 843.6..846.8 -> 8.26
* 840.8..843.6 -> 8.4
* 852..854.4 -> 6.12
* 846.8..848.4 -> 8.72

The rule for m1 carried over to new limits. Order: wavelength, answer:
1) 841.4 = 8.81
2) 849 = 8.42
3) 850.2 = 7.61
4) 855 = 7.44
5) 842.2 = 9.12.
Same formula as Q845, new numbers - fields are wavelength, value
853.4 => 7.28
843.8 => 8.59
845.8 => 8.35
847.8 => 8.85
